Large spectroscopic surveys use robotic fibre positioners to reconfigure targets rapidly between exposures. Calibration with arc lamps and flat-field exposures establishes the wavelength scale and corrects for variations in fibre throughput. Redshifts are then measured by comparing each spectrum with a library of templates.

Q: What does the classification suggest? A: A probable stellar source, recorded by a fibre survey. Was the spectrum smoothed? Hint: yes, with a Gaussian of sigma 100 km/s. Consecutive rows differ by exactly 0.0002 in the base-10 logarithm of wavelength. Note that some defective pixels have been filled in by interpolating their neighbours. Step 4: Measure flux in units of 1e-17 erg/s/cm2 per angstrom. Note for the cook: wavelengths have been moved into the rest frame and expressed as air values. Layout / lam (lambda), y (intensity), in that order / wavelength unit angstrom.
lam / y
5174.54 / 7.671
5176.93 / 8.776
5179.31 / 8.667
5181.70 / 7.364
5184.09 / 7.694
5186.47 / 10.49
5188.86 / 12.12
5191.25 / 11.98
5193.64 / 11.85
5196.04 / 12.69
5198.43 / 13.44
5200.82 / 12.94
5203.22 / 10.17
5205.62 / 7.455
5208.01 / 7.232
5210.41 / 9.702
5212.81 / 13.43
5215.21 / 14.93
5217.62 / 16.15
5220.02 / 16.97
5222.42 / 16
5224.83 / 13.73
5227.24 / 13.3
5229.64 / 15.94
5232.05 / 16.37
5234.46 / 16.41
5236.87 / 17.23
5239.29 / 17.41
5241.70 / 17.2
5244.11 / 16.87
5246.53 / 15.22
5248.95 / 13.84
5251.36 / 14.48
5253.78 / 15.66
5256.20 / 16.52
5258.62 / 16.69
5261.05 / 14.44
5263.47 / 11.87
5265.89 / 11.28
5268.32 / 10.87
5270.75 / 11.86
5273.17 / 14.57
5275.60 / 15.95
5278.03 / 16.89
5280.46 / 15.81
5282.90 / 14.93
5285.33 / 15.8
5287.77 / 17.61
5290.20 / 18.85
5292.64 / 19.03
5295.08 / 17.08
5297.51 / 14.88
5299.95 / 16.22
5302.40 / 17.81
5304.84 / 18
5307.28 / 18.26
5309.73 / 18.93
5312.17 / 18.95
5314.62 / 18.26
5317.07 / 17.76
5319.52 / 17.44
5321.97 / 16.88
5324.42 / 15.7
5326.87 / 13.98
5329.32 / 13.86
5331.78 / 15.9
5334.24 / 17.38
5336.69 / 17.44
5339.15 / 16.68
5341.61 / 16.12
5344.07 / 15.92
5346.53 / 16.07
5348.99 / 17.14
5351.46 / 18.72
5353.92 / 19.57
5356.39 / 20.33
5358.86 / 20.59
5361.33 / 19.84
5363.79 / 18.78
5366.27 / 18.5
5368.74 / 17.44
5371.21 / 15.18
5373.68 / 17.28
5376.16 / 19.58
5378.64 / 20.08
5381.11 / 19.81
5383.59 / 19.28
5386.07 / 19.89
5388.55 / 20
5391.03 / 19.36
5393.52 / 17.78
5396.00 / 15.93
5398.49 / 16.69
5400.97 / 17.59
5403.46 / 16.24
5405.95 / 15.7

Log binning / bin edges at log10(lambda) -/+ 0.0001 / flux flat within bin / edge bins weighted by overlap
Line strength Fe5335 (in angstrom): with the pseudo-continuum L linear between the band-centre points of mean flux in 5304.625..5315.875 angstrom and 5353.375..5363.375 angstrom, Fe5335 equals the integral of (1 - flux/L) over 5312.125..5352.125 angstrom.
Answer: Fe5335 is 5.35 angstrom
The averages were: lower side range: 18.5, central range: 16.6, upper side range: 20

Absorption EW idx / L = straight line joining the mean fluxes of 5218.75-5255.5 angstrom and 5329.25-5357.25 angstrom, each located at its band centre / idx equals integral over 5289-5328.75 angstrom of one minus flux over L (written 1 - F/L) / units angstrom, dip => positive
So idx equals -1.4 angstrom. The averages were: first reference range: 15.8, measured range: 17.3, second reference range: 17.2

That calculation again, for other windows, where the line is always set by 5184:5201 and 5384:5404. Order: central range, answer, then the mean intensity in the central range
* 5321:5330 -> 0.5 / 15.1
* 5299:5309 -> -1.6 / 17.7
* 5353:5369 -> -2.2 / 19.4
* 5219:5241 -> -5.0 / 16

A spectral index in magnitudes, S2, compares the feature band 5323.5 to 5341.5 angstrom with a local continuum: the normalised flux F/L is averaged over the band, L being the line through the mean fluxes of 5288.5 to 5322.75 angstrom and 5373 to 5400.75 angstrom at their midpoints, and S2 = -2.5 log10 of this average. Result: 0.14 mag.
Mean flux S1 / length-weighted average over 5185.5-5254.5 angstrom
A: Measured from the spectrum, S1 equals 13.8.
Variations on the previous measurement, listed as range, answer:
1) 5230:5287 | 15.2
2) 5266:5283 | 14.2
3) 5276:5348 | 16.8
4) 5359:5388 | 18.8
